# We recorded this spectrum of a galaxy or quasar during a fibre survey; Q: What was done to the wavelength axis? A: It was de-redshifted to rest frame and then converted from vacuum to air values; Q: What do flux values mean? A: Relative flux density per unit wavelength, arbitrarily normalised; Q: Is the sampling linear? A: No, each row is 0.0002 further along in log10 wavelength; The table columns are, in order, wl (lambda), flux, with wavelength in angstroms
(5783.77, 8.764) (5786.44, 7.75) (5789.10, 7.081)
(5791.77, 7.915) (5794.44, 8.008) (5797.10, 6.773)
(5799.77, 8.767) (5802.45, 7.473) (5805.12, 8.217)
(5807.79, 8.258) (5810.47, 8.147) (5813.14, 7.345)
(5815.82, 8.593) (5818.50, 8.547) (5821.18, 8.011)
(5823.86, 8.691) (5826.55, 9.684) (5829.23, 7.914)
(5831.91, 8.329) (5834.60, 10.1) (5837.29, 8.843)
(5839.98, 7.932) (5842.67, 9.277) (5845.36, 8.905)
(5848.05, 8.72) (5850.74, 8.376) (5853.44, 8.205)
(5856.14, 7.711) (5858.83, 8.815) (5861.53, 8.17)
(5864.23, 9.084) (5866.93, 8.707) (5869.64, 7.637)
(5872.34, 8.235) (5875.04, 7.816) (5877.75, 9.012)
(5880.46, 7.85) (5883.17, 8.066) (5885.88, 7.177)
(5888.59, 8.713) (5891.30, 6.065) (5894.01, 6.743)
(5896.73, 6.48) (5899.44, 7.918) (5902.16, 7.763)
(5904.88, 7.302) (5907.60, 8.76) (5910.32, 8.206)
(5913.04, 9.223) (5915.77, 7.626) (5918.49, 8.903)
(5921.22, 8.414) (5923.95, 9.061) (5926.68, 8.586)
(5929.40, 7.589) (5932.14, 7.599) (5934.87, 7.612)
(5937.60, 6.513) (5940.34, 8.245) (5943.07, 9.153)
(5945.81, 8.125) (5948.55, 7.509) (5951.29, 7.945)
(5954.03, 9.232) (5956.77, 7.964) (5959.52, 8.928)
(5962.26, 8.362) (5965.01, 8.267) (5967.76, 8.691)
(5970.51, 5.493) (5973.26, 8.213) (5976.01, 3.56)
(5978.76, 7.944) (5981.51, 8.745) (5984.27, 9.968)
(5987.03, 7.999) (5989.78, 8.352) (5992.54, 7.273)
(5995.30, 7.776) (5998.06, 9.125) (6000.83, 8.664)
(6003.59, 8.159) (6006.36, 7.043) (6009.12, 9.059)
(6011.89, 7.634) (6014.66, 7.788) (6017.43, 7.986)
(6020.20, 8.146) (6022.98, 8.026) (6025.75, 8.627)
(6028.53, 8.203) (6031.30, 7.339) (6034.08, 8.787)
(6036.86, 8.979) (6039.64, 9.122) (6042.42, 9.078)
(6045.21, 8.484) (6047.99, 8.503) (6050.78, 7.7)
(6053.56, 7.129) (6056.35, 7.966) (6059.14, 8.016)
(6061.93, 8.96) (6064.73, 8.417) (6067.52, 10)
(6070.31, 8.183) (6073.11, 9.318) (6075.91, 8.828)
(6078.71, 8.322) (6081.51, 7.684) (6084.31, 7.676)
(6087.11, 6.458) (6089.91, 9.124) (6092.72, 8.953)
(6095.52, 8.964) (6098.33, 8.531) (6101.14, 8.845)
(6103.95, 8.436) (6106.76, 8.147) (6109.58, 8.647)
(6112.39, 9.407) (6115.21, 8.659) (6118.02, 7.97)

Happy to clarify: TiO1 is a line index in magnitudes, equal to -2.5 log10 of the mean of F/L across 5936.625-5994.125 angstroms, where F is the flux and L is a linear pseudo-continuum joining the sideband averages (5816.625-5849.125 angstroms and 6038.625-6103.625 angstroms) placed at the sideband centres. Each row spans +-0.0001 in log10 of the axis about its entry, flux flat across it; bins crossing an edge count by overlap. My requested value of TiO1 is 0.08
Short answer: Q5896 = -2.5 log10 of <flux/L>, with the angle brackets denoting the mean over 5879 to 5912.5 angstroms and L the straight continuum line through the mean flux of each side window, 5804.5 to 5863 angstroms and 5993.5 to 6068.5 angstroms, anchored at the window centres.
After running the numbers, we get 0.11 mag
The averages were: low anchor 8.5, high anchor 8.31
